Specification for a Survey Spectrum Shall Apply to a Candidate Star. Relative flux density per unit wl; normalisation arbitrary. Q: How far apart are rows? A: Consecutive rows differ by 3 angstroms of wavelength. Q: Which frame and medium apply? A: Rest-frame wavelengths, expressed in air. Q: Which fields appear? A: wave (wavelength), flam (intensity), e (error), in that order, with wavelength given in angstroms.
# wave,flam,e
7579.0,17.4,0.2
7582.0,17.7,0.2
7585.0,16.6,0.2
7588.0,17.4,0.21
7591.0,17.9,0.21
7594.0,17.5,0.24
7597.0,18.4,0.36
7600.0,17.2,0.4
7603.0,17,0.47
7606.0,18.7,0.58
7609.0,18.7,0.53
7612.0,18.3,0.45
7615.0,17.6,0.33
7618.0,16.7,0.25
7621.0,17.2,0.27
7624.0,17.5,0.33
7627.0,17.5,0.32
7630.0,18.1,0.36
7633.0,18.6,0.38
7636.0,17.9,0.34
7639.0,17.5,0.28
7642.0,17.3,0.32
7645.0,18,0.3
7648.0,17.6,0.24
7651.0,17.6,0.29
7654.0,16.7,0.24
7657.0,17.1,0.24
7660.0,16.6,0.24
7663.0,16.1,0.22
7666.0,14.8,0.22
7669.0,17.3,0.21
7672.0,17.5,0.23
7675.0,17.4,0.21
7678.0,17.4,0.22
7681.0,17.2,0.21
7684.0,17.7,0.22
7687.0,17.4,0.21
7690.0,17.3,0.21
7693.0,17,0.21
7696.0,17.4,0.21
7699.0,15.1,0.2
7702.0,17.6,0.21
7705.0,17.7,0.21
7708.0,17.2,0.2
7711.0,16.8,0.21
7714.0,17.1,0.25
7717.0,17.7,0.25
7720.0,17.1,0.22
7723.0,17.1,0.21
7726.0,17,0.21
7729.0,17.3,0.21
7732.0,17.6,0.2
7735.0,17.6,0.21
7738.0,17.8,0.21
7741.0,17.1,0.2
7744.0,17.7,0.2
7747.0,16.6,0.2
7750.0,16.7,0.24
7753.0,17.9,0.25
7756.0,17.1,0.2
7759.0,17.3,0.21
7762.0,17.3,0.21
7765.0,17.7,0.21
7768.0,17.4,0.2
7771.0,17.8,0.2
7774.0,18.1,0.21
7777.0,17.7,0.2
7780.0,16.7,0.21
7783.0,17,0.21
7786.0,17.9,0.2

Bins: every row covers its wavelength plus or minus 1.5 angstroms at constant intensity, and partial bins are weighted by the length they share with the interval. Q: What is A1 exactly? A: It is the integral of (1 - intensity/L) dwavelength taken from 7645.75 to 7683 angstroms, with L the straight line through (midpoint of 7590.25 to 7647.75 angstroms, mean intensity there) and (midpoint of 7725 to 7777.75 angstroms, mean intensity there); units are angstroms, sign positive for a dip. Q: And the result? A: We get 1.4 angstroms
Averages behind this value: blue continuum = 17.8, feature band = 17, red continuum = 17.4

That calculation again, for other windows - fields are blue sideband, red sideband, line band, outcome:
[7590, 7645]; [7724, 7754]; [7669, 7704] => 0.63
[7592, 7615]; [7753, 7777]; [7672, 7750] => 2.03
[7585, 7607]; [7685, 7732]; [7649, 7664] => 0.43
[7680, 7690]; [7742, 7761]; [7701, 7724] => 0.07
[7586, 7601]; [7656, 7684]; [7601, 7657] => -1.24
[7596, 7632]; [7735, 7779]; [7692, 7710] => 0.58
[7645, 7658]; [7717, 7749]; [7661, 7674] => 0.65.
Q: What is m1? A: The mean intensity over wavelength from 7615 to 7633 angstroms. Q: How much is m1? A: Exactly 17.5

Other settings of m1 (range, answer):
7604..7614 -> 18.4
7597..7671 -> 17.4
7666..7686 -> 17.2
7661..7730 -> 17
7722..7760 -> 17.3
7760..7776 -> 17.7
